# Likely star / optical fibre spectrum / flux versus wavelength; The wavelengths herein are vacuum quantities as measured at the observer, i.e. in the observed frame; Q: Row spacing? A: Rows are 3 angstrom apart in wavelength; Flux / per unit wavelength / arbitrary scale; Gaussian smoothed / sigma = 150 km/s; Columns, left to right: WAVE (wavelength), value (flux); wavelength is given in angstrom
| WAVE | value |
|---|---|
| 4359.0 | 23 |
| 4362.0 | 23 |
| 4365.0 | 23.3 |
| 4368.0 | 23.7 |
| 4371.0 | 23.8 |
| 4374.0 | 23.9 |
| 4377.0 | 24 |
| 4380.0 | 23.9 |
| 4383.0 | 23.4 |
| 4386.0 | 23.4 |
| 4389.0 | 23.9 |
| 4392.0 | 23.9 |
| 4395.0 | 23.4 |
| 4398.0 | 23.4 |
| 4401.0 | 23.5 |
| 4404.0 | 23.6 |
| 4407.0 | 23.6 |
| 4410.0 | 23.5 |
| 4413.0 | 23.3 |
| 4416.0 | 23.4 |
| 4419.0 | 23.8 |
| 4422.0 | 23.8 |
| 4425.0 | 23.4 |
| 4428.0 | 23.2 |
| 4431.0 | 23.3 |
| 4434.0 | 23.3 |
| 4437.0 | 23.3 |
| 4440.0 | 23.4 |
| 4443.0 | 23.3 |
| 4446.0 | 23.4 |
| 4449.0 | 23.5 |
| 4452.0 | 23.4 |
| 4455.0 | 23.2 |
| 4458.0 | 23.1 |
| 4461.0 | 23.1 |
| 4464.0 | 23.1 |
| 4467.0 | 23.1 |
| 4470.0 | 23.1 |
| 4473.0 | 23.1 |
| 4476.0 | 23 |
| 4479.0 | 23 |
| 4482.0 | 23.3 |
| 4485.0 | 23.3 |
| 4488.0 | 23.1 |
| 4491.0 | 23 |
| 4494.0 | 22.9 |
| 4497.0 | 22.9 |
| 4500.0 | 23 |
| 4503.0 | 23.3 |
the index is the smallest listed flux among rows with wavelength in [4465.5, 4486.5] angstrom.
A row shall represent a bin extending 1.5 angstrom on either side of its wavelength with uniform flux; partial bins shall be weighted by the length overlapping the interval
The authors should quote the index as 23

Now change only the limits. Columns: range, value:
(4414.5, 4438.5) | 23.2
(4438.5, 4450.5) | 23.3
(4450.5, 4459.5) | 23.1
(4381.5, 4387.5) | 23.4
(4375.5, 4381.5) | 23.9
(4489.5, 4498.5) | 22.9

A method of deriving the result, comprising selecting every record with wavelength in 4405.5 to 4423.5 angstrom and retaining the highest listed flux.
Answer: 23.8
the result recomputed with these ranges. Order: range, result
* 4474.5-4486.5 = 23.3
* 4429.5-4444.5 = 23.4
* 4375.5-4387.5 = 24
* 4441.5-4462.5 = 23.5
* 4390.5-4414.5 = 23.9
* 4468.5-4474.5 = 23.1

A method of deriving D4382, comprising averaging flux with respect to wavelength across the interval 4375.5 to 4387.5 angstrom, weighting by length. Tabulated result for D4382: 23.7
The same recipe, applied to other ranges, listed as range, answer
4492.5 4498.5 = 22.9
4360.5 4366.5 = 23.2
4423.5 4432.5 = 23.3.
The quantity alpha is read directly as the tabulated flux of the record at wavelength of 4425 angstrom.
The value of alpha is 23.4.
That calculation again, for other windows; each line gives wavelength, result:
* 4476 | 23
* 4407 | 23.6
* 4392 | 23.9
